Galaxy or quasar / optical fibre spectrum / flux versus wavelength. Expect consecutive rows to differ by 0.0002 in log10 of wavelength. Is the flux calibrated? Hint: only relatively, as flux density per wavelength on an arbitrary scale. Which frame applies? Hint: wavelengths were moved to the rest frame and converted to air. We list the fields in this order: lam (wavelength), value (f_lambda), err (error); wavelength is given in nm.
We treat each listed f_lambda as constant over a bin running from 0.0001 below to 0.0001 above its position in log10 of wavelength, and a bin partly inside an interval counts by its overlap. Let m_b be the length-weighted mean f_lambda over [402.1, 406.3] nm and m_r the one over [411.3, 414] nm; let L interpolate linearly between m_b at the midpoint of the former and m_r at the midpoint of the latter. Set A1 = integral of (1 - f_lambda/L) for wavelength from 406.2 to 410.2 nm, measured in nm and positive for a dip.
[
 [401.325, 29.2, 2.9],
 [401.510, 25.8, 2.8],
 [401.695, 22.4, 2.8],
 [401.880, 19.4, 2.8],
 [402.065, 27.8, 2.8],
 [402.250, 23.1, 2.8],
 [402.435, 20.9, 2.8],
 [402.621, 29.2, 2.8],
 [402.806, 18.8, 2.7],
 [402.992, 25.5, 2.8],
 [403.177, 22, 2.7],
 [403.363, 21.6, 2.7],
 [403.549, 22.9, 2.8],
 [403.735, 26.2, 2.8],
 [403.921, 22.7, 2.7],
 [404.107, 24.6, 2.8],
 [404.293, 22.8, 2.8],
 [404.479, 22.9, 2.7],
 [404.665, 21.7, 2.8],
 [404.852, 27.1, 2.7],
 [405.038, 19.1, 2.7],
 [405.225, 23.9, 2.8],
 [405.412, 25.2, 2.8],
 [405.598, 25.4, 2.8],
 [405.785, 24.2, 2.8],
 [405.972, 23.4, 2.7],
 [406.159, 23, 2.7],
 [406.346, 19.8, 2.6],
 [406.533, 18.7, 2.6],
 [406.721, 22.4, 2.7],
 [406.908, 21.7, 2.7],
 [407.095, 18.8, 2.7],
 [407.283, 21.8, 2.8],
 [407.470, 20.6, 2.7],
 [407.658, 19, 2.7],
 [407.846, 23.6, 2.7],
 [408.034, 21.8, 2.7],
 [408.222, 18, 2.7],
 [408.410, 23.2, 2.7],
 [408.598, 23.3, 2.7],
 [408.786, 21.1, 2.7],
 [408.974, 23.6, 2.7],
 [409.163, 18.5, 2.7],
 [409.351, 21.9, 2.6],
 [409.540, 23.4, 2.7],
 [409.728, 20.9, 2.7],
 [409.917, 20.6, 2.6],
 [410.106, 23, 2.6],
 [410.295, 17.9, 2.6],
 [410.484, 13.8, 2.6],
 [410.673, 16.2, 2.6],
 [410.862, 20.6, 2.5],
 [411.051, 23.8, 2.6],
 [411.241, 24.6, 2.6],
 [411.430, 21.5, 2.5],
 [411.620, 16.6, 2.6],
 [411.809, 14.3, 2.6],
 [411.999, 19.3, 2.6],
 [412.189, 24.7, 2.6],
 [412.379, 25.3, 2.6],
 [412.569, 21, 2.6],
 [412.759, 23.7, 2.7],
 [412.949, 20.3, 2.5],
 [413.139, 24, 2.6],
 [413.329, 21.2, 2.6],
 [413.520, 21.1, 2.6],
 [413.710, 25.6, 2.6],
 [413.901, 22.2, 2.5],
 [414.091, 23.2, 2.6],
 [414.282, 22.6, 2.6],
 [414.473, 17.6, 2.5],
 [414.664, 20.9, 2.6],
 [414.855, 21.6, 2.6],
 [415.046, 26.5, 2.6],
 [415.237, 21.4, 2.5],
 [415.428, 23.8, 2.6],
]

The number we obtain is 0.23 nm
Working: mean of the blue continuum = 23.5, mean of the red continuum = 21.5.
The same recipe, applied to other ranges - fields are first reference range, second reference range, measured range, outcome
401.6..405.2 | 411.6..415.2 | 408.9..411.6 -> 0.198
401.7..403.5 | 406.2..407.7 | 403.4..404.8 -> -0.078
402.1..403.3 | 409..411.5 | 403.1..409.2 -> -0.043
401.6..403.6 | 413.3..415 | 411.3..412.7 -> 0.099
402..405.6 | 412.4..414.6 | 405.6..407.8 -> 0.164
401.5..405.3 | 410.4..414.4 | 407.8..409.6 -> 0.025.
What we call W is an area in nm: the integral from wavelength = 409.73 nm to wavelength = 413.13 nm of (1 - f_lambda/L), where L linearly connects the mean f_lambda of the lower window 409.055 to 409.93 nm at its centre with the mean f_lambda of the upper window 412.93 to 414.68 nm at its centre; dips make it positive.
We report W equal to 0.16 nm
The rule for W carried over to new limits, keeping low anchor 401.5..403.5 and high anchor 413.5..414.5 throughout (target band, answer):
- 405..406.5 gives 0.001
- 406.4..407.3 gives 0.093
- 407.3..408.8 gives 0.097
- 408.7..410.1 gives 0.075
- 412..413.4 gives -0.010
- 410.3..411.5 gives 0.145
